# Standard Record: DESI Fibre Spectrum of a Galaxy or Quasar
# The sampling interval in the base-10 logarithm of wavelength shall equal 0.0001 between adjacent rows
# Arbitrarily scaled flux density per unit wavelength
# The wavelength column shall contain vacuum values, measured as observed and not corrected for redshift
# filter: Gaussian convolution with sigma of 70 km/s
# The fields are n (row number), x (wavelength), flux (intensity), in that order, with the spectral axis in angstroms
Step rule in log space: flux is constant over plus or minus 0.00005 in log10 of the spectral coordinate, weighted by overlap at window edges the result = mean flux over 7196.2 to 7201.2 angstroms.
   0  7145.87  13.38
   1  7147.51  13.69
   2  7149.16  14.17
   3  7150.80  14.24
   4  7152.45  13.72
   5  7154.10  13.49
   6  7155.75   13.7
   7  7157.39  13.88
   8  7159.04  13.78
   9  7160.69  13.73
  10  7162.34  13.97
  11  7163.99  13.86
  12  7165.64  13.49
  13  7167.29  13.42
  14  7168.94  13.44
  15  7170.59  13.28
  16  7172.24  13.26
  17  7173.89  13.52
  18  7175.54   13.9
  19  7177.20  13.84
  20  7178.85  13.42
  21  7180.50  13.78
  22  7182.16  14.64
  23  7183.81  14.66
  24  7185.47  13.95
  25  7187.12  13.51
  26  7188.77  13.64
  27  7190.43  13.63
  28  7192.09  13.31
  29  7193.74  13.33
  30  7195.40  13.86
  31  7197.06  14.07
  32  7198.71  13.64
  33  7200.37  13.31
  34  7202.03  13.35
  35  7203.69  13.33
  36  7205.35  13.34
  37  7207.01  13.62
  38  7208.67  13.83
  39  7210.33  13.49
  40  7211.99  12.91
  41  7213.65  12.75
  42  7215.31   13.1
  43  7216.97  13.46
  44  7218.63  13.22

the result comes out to 13.7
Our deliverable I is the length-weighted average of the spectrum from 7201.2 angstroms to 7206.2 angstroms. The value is 13.3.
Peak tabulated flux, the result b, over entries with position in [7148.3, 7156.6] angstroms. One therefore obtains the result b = 14.24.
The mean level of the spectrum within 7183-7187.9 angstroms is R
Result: 14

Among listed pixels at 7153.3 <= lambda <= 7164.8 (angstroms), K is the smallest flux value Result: 13.49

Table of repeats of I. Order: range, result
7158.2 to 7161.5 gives 13.7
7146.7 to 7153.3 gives 13.9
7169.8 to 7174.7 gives 13.4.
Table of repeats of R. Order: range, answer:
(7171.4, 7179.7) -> 13.6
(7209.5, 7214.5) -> 13.1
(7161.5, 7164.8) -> 13.9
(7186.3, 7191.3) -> 13.6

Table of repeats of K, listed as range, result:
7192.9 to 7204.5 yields 13.31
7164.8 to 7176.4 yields 13.26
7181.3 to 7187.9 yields 13.51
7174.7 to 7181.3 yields 13.42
